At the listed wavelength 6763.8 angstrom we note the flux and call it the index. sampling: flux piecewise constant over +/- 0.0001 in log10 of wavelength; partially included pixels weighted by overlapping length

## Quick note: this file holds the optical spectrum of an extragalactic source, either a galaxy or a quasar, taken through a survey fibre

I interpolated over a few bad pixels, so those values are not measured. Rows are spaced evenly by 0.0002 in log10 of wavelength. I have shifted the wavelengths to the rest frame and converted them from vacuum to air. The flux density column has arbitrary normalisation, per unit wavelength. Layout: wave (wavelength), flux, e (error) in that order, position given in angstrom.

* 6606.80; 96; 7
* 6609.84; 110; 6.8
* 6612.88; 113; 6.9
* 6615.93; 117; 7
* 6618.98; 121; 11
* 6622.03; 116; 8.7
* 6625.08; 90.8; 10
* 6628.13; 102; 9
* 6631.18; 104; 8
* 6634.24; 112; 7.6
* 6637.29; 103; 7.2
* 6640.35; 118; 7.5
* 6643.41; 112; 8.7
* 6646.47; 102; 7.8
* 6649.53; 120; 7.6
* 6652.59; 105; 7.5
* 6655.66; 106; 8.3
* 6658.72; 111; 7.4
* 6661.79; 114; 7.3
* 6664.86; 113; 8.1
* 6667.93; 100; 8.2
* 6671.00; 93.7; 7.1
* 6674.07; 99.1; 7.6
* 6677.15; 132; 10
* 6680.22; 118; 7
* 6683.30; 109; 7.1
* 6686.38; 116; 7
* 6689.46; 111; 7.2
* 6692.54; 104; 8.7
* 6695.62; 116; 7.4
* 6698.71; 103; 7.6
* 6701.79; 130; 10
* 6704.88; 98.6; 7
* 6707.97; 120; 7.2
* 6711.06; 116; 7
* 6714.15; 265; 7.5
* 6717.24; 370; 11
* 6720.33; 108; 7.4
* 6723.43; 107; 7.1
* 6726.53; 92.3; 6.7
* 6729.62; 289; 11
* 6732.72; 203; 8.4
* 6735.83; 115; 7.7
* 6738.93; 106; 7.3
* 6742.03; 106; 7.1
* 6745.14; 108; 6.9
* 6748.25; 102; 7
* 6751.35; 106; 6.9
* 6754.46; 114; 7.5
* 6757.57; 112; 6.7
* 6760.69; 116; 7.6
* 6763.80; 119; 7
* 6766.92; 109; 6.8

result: 119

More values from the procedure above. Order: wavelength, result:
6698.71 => 103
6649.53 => 120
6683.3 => 109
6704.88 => 98.6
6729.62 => 289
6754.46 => 114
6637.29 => 103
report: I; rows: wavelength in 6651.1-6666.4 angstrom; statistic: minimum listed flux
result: 105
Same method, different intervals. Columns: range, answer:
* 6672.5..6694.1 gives 99.1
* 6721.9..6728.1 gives 92.3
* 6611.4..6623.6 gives 113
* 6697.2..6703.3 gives 103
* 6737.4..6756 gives 102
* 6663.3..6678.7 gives 93.7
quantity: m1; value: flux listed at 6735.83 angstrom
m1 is 115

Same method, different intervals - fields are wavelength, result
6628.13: 102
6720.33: 108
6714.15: 265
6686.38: 116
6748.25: 102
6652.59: 105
